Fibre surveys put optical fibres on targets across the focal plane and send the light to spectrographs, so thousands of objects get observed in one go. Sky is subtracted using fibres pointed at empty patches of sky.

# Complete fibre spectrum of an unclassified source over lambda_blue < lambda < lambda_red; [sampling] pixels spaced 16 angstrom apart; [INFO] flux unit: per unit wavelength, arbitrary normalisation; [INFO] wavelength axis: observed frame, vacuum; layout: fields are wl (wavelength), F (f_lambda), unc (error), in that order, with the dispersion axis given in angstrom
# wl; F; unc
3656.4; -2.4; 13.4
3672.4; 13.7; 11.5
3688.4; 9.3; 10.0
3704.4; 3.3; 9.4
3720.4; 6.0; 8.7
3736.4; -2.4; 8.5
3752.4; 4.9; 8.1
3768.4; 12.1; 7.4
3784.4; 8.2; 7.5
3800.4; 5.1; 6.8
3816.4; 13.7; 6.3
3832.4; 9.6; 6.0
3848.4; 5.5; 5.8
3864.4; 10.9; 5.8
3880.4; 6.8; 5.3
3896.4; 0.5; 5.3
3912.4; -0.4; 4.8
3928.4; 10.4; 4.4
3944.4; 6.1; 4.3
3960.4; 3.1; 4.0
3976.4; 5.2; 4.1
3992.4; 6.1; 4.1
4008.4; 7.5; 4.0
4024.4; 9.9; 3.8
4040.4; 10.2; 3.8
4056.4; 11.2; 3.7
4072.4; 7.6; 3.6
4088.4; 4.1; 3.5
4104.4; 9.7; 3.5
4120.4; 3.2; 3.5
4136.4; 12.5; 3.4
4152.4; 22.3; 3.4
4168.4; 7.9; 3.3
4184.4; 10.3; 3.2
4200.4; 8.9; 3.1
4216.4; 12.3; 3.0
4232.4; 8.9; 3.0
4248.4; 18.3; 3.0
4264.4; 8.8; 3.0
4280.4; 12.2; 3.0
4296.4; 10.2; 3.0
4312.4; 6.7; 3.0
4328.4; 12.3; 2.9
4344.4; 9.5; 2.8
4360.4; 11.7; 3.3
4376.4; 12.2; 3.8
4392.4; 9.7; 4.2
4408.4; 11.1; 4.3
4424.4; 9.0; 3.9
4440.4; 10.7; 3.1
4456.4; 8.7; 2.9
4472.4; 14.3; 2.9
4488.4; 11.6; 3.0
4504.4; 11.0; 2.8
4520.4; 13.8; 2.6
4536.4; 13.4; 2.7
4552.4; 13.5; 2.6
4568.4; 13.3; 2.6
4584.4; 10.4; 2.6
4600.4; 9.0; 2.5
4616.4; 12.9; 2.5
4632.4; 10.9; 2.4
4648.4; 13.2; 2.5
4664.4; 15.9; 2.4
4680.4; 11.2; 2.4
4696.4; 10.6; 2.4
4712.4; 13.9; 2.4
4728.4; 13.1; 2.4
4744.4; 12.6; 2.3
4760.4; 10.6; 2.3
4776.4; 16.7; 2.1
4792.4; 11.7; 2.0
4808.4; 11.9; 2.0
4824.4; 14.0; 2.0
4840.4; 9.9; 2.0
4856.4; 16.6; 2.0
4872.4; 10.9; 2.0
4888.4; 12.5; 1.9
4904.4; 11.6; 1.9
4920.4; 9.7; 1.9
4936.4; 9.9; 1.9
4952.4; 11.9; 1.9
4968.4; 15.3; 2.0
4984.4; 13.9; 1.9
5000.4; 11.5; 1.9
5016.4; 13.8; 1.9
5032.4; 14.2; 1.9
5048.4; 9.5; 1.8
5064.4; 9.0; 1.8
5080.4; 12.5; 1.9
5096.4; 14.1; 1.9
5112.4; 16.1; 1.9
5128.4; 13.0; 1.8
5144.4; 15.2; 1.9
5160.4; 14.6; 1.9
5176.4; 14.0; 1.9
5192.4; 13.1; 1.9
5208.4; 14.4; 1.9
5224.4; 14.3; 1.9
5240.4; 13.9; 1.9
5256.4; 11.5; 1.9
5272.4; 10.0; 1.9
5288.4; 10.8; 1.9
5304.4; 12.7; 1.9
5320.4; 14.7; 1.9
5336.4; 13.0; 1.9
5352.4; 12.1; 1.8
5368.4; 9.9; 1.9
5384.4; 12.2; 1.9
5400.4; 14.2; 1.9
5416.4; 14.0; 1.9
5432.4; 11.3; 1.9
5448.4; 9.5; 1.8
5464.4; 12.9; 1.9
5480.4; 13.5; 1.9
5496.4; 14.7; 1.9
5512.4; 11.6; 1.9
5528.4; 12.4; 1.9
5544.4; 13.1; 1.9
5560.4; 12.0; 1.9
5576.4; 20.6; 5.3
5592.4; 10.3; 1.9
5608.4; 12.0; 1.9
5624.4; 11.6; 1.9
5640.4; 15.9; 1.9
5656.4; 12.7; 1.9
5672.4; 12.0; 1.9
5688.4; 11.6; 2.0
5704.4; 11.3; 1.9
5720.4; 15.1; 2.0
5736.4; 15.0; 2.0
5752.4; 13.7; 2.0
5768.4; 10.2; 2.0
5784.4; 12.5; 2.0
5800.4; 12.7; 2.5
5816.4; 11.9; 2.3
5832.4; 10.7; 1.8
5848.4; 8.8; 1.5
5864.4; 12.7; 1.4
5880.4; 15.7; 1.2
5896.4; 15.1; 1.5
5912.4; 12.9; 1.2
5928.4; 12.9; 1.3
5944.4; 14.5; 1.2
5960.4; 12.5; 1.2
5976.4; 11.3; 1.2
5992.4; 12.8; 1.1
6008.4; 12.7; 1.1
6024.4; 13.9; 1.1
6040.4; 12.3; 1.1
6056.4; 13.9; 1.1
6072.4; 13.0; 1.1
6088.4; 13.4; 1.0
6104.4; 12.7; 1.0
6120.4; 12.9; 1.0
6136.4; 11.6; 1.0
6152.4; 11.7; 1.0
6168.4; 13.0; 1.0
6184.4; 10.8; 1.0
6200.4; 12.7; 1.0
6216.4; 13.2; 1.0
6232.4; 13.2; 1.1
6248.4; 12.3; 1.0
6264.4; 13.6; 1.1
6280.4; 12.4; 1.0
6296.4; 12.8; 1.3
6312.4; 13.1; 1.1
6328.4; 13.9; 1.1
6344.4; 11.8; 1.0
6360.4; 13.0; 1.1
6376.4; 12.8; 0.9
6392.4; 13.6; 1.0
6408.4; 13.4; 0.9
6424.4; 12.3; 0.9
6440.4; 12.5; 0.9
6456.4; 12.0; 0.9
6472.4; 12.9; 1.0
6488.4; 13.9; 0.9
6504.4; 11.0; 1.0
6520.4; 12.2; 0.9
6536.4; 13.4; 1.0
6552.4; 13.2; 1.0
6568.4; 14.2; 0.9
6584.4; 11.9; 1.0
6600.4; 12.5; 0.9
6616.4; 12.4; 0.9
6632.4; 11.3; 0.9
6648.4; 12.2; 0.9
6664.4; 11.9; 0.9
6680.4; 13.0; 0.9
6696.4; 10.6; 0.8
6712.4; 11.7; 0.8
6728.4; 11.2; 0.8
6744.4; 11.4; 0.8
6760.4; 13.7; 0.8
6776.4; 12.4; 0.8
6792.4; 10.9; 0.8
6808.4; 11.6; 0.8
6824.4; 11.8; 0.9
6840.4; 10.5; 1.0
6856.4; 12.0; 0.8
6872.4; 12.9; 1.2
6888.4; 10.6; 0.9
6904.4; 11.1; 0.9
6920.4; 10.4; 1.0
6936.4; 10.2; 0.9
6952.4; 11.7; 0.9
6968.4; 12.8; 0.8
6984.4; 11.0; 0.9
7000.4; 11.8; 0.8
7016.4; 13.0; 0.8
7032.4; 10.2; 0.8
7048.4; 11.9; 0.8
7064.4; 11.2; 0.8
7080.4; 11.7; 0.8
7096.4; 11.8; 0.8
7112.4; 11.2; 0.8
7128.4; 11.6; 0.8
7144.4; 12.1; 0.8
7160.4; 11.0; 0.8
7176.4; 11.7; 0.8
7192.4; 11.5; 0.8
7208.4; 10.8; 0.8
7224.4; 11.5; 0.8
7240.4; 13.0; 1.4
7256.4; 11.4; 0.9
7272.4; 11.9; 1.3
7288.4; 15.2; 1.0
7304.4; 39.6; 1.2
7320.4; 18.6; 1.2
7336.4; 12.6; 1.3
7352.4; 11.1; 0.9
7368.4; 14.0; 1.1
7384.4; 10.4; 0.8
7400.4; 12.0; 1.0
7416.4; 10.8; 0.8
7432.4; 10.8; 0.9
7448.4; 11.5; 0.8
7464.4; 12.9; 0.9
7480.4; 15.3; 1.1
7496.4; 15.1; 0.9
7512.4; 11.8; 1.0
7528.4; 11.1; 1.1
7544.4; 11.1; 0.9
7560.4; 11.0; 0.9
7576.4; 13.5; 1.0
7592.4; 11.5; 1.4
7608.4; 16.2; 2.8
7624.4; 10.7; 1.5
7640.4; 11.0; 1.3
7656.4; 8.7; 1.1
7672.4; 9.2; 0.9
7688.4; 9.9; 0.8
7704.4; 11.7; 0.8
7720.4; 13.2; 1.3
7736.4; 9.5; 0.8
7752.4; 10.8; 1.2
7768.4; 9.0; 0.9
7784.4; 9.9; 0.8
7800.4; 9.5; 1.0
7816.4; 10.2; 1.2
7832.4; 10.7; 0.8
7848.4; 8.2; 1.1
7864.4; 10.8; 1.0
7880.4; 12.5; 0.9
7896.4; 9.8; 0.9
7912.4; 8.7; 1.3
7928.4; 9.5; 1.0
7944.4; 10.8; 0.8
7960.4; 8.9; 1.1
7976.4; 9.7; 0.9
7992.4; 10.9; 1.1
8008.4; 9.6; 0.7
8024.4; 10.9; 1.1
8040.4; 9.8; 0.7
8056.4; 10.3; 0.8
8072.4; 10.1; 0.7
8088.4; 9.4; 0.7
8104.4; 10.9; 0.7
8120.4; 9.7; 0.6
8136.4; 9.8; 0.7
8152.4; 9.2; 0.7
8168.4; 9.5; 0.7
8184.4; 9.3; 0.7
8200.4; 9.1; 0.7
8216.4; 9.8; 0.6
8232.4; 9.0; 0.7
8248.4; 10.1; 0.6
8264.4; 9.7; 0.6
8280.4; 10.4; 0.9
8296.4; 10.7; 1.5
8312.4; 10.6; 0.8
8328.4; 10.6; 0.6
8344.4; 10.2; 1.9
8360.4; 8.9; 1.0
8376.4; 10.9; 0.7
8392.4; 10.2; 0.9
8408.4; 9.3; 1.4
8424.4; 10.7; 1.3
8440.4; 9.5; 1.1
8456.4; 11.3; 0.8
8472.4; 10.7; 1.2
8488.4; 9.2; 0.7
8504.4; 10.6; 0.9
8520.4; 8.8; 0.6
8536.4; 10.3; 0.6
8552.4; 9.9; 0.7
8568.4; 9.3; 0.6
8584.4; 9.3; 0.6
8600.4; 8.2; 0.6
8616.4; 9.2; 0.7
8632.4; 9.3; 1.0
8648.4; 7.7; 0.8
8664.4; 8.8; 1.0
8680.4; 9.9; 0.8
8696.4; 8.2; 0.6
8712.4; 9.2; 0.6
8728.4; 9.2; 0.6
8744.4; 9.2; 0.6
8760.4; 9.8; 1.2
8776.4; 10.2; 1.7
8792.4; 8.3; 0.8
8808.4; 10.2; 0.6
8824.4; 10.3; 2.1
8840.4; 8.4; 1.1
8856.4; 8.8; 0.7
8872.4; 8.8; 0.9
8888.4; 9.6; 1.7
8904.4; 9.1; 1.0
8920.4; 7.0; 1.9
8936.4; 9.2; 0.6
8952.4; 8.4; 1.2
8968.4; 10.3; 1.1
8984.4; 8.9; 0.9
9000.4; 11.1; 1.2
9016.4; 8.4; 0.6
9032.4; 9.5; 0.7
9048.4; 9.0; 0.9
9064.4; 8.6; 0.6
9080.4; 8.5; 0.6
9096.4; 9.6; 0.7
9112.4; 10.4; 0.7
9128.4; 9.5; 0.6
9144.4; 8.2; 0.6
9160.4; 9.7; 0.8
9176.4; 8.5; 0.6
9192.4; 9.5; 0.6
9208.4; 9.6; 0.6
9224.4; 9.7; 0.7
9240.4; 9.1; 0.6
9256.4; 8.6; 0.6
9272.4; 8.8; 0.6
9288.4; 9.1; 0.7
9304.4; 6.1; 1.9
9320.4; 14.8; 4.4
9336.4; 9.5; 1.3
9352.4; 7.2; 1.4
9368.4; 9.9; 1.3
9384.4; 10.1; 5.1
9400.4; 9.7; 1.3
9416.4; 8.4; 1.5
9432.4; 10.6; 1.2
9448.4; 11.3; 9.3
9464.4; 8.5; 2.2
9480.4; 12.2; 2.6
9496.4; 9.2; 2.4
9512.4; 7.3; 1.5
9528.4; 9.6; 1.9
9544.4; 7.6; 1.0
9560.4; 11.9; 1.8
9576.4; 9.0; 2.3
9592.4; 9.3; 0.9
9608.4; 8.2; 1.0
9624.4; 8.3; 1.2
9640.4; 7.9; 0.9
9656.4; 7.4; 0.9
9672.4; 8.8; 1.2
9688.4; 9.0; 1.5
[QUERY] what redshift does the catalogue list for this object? 0.112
